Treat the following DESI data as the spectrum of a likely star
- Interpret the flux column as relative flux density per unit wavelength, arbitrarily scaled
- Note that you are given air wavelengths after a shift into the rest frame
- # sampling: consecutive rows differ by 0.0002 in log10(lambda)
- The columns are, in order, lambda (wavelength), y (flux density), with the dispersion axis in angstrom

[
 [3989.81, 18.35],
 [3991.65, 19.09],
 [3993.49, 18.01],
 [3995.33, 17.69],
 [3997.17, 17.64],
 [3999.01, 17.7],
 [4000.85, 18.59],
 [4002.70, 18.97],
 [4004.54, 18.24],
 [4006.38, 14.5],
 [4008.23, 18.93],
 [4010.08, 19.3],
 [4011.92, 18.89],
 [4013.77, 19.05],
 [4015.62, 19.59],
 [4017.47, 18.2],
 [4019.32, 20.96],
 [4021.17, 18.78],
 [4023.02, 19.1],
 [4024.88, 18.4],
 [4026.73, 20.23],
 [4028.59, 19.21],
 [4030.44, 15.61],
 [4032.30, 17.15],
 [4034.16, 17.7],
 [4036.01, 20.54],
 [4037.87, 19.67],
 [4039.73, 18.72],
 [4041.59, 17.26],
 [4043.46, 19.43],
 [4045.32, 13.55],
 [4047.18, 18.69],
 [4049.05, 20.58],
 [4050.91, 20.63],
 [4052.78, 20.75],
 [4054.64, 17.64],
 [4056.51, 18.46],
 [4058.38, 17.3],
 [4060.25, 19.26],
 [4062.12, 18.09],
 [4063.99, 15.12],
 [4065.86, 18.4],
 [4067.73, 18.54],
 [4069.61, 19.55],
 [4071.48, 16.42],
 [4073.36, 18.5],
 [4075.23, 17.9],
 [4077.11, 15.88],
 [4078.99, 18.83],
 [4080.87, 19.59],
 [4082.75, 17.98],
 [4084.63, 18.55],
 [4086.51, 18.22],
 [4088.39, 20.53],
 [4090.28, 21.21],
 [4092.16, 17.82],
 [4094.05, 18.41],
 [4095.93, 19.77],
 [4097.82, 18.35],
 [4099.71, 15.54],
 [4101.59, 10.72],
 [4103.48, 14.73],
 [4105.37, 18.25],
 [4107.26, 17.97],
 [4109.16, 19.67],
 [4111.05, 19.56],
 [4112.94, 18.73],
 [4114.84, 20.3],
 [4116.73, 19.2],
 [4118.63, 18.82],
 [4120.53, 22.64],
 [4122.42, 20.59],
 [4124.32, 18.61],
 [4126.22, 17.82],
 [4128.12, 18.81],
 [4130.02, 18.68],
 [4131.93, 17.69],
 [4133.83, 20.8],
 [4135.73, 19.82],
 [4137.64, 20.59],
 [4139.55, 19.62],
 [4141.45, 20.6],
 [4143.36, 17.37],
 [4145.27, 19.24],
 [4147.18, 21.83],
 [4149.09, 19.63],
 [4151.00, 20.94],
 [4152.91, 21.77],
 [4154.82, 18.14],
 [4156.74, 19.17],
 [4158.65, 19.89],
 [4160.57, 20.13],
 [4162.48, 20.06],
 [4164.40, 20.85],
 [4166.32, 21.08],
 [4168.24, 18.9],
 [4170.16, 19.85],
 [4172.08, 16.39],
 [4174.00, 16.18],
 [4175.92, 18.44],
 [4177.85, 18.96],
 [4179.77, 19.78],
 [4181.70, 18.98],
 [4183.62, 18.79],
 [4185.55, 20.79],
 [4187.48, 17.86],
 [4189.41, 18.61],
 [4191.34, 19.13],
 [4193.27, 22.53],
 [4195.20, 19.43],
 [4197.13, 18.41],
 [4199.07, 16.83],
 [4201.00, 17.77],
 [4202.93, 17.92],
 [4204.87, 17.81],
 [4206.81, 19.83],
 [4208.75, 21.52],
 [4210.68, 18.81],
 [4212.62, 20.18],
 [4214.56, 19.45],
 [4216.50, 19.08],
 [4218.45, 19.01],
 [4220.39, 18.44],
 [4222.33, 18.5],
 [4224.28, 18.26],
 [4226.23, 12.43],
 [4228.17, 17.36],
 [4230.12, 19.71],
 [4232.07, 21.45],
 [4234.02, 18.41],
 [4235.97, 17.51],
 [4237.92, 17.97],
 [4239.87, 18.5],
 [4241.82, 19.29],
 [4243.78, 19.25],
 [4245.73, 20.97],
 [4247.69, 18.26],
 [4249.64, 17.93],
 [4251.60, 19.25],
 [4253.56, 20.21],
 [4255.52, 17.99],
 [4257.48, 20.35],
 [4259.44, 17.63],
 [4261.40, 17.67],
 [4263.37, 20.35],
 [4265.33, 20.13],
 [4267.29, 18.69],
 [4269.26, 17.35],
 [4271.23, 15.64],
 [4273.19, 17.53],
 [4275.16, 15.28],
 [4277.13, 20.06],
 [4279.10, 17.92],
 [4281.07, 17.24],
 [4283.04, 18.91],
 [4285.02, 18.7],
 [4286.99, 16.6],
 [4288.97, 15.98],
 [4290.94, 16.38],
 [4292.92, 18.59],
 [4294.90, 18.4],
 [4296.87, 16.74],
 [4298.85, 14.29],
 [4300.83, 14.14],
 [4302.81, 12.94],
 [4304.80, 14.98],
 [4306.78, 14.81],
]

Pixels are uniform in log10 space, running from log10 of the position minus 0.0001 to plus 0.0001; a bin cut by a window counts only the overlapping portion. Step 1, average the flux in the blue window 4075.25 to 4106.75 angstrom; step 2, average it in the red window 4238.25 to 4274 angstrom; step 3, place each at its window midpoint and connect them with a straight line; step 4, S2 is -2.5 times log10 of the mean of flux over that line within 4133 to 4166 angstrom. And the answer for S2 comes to -0.11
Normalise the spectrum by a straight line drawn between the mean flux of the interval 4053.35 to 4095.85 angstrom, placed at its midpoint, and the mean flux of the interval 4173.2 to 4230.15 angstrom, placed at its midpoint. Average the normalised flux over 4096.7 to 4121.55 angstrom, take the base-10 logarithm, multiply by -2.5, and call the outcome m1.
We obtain 0.02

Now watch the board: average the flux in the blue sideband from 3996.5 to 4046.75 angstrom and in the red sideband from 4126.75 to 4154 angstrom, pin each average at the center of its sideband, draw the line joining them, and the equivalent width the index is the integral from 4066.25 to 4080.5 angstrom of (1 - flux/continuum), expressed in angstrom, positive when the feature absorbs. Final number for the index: 0.72 angstrom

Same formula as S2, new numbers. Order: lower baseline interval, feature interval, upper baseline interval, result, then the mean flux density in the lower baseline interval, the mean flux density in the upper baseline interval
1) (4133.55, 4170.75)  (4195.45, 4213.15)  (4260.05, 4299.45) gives 0.01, 20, 17.7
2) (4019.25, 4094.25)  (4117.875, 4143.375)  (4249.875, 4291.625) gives -0.07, 18.5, 18.1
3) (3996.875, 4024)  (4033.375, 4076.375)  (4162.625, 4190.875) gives 0.02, 18.6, 19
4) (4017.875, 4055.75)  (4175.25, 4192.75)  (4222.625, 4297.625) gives -0.04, 18.7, 18.2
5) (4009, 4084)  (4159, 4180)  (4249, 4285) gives -0.04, 18.5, 18.3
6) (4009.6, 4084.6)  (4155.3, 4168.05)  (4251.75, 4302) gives -0.11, 18.5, 17.7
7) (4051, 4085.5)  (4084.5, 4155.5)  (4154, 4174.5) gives -0.01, 18.2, 19.2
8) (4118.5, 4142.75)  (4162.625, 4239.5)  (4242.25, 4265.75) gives 0.03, 19.6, 19.1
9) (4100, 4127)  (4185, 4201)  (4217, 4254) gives -0.03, 18.3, 18.5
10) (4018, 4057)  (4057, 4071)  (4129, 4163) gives 0.06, 18.7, 19.8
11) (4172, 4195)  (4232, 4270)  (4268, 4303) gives -0.08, 19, 16.9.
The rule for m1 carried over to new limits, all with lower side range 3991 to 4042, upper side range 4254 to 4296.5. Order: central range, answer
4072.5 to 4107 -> 0.03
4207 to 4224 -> -0.07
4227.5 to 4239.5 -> -0.04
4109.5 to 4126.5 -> -0.08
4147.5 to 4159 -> -0.10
